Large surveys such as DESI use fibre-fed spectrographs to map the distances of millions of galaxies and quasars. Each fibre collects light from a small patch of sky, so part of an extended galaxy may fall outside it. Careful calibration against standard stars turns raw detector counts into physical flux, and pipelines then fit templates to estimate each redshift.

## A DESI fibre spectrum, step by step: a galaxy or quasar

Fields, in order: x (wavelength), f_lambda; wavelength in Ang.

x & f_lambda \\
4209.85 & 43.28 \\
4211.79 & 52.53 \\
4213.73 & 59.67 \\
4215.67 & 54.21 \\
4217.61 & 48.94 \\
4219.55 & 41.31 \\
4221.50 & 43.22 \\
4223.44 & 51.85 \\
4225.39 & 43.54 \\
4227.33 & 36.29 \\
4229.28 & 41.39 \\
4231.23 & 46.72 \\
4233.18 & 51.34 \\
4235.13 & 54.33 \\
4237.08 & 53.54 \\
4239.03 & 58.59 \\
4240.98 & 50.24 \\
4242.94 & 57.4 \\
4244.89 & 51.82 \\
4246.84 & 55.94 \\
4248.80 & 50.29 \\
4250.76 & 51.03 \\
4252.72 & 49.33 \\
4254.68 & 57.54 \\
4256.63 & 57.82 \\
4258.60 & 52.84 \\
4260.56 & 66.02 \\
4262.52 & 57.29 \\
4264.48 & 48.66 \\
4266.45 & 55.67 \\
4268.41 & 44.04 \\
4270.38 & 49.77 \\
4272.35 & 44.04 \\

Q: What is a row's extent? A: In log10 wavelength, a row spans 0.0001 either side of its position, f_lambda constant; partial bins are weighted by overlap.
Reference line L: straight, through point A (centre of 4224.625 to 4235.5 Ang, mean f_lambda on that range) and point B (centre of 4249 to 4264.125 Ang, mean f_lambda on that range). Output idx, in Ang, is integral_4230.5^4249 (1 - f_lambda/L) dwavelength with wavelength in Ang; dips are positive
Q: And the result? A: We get -1.6 Ang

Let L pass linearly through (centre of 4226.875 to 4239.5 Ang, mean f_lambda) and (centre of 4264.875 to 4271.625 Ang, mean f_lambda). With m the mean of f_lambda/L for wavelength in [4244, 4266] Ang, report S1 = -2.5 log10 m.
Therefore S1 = -0.11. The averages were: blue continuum 49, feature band 54.5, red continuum 49.4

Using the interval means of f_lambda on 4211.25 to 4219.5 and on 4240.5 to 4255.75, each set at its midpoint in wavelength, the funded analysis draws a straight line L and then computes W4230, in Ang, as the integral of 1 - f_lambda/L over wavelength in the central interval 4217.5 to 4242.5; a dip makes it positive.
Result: 2.3 Ang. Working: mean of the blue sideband 52.5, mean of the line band 48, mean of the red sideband 53.1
